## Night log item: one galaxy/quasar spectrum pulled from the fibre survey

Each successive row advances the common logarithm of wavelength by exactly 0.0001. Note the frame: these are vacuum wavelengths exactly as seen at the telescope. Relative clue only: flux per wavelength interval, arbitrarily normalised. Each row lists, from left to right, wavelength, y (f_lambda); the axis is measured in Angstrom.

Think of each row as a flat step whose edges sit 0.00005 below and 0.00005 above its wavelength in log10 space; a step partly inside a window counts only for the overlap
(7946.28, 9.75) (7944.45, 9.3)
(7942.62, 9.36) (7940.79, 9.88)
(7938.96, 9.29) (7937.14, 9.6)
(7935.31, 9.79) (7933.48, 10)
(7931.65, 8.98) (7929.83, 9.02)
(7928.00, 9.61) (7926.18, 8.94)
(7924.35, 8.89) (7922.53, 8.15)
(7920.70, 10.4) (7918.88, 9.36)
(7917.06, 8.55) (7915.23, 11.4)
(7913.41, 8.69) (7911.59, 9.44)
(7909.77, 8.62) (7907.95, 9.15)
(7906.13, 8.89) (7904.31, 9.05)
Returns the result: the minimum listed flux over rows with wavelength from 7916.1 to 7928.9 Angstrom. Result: 8.15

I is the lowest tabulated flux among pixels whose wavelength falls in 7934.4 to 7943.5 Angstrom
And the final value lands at 9.29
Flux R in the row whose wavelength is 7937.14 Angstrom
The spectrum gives 9.6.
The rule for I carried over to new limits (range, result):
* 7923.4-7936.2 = 8.89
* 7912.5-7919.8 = 8.55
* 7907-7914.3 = 8.62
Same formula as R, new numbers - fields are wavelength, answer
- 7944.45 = 9.3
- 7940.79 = 9.88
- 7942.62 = 9.36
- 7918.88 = 9.36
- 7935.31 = 9.79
